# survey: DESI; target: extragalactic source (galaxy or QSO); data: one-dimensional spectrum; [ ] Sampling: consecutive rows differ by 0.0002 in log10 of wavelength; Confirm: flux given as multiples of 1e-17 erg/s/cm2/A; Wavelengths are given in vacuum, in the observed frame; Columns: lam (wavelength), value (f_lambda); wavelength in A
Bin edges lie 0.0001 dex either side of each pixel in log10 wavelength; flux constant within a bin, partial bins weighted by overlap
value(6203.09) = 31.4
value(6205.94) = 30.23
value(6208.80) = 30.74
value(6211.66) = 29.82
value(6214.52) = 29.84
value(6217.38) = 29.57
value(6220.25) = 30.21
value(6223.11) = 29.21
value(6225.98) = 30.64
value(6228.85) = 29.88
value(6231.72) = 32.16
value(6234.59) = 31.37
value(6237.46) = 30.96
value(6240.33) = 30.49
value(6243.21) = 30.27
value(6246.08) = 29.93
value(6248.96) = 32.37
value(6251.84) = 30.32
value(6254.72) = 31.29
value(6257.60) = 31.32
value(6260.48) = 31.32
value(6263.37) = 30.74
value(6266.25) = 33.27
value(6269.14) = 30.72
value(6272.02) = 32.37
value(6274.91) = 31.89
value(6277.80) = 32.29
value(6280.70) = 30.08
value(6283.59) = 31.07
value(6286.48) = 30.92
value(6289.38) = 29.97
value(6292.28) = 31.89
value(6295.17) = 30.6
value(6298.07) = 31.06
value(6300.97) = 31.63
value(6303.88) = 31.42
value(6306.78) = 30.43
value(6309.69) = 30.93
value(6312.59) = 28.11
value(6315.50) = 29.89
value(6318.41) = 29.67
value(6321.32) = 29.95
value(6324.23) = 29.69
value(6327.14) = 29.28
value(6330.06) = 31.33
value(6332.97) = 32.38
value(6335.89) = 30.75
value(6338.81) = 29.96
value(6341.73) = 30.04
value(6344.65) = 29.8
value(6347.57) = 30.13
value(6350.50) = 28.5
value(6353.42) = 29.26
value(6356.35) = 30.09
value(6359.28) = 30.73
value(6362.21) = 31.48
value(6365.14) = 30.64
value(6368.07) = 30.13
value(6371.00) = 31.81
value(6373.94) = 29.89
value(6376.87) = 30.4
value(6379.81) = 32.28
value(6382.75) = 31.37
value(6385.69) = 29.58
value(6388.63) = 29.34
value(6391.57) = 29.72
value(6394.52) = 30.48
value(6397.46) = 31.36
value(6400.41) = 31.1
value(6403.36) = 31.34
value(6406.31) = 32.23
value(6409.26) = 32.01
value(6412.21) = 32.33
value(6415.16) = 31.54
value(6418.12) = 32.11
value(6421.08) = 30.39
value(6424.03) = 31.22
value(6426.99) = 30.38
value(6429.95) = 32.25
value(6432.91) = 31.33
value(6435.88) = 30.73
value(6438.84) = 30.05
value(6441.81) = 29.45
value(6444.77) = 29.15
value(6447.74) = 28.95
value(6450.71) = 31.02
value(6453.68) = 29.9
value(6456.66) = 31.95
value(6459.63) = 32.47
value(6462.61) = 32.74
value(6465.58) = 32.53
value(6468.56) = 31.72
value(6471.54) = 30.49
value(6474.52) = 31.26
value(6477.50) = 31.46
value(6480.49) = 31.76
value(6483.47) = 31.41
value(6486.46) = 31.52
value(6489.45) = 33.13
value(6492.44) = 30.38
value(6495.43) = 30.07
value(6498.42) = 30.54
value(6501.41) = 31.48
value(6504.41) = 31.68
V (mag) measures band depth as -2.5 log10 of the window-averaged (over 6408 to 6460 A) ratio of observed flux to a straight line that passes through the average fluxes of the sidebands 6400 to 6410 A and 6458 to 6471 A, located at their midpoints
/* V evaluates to 0.04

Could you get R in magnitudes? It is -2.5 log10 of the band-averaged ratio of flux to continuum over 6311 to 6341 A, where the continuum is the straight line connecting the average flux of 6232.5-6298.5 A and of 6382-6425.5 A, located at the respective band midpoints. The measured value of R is 0.04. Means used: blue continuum 31.2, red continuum 31.1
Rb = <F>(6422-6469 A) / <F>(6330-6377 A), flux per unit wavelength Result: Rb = 1.02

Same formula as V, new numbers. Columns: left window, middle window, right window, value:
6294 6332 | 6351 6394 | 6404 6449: 0.008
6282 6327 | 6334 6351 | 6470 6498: 0.022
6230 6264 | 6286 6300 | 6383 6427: 0.004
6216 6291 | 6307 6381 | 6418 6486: 0.026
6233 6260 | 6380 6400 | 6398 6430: 0.033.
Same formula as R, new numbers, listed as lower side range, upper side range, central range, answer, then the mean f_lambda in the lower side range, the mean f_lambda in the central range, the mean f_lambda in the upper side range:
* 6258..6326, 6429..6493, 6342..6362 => 0.039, 30.9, 29.9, 31.2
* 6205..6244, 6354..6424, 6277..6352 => 0.009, 30.4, 30.4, 31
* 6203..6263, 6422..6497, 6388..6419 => -0.010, 30.6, 31.3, 31.1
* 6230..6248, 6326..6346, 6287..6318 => 0.003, 30.9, 30.6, 30.5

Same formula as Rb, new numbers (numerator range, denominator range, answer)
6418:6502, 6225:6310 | 1.00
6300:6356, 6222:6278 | 0.97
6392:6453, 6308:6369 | 1.03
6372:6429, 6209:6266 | 1.01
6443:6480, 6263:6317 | 1.00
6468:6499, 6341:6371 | 1.04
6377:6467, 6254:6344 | 1.01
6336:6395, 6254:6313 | 0.97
